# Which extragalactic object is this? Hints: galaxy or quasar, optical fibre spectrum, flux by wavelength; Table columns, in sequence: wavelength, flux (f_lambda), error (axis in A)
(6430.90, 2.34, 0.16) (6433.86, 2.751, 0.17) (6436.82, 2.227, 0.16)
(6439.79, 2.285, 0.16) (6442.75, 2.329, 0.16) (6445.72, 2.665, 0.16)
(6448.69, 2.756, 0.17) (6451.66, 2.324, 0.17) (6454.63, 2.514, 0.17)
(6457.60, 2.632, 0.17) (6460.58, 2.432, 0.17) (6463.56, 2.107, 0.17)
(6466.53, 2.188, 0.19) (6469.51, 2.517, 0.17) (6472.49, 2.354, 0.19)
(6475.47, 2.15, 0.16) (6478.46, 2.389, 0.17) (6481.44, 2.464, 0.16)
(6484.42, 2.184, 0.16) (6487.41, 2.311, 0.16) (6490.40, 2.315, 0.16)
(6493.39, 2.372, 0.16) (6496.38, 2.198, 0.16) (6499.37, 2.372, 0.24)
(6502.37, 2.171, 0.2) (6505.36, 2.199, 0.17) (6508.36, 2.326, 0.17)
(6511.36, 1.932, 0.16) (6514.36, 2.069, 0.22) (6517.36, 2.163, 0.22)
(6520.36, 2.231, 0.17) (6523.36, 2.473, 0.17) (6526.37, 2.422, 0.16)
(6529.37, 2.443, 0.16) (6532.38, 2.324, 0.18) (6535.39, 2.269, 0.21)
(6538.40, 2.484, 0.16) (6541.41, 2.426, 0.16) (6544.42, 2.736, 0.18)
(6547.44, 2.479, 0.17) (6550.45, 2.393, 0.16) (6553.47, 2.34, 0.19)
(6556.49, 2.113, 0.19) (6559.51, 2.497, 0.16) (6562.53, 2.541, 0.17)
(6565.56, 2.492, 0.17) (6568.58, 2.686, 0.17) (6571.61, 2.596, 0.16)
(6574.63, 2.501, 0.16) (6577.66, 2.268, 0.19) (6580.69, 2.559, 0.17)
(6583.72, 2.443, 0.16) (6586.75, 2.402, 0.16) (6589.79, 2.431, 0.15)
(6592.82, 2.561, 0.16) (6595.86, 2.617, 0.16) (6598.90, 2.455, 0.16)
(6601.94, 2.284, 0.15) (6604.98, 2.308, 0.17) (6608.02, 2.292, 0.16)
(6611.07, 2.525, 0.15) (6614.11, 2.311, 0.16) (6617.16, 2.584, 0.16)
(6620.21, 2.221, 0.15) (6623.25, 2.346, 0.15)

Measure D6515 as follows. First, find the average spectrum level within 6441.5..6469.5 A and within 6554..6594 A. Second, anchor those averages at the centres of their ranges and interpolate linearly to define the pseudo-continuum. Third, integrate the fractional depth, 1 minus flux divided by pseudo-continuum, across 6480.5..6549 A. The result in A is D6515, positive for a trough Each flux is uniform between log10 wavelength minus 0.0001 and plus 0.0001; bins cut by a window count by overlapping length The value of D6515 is 3.8 A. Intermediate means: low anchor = 2.44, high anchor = 2.46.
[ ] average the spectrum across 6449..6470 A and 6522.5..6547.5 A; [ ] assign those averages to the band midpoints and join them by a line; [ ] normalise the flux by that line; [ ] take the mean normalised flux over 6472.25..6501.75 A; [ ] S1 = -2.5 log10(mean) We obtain 0.05 mag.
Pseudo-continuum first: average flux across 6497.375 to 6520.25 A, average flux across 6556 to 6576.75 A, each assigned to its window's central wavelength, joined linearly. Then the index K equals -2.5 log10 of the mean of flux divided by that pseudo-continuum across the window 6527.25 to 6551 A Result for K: -0.044 mag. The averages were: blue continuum 2.18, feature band 2.45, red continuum 2.5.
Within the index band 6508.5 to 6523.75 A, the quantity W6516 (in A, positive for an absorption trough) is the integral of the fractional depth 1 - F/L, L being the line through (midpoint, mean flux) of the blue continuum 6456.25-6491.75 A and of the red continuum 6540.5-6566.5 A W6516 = 1.5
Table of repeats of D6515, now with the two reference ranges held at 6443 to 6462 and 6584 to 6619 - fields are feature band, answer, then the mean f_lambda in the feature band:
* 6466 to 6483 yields 1.2 A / 2.35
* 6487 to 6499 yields 1.0 A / 2.3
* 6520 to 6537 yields 0.8 A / 2.37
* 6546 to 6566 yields 0.5 A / 2.4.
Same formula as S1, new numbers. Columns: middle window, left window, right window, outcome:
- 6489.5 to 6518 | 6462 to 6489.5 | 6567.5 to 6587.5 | 0.066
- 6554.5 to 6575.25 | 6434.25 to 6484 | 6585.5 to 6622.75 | -0.033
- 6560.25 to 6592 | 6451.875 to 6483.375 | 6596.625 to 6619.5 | -0.046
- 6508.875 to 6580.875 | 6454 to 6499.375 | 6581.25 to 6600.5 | 0.018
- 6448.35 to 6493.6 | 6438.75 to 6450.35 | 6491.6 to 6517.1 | 0.005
